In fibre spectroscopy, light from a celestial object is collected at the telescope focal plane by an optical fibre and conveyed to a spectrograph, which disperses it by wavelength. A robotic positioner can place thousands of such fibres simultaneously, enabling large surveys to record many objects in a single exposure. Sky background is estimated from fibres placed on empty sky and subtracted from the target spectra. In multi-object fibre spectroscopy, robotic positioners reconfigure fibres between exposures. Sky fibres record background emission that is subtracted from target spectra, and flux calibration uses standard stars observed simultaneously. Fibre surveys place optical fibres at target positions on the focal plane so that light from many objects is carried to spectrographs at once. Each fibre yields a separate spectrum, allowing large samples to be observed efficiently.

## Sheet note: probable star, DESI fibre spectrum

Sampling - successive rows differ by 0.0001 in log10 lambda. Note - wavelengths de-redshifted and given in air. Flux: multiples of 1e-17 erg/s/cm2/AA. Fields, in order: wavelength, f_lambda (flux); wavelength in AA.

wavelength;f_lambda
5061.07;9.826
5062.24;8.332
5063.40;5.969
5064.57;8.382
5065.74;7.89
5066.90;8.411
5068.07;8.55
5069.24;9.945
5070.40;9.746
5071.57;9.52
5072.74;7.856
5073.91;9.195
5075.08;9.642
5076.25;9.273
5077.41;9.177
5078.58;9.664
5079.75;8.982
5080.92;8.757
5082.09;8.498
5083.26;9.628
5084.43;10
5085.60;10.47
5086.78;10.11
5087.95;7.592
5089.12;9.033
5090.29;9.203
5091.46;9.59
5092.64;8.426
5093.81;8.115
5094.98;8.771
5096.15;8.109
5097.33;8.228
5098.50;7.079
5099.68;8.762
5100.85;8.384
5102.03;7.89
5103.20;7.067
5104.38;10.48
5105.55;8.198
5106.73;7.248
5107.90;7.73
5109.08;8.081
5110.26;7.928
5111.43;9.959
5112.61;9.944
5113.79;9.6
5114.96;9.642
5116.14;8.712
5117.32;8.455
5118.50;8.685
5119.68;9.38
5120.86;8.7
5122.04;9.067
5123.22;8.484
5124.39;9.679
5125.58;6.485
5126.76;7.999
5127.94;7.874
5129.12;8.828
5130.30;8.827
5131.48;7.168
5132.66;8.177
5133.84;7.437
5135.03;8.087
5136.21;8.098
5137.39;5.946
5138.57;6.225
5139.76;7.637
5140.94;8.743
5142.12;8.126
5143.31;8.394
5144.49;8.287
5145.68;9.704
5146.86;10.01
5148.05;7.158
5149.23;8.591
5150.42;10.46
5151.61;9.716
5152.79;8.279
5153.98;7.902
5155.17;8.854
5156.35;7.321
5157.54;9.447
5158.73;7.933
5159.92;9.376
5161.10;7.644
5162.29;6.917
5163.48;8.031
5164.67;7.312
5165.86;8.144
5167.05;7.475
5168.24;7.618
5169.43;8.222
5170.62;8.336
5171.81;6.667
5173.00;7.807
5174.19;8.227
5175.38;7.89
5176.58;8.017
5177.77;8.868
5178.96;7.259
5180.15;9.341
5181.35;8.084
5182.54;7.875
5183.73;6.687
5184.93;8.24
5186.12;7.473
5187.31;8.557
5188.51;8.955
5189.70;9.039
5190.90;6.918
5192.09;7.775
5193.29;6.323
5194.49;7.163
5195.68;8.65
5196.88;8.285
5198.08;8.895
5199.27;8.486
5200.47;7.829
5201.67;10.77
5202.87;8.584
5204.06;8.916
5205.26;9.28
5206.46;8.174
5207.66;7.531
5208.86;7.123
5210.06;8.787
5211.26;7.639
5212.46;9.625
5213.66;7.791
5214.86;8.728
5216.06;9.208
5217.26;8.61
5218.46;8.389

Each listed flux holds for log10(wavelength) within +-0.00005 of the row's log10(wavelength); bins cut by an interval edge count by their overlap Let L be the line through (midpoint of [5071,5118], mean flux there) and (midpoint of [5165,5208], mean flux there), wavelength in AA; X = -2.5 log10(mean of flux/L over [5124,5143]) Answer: 0.09 mag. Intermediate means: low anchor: 8.82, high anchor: 8.12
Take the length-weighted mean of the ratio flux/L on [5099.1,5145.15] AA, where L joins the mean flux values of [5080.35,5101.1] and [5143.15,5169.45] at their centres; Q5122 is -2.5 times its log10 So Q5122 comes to 0.038 mag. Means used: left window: 8.83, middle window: 8.32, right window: 8.39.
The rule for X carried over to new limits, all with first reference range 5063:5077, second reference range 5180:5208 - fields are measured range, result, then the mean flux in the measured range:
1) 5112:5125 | -0.07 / 9.12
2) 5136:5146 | 0.08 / 7.85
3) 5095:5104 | 0.08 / 8.04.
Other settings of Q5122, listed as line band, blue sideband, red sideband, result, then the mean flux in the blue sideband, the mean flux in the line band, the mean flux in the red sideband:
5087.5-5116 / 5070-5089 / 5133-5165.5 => 0.04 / 9.24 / 8.55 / 8.21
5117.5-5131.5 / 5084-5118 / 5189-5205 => 0.02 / 8.71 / 8.48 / 8.31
